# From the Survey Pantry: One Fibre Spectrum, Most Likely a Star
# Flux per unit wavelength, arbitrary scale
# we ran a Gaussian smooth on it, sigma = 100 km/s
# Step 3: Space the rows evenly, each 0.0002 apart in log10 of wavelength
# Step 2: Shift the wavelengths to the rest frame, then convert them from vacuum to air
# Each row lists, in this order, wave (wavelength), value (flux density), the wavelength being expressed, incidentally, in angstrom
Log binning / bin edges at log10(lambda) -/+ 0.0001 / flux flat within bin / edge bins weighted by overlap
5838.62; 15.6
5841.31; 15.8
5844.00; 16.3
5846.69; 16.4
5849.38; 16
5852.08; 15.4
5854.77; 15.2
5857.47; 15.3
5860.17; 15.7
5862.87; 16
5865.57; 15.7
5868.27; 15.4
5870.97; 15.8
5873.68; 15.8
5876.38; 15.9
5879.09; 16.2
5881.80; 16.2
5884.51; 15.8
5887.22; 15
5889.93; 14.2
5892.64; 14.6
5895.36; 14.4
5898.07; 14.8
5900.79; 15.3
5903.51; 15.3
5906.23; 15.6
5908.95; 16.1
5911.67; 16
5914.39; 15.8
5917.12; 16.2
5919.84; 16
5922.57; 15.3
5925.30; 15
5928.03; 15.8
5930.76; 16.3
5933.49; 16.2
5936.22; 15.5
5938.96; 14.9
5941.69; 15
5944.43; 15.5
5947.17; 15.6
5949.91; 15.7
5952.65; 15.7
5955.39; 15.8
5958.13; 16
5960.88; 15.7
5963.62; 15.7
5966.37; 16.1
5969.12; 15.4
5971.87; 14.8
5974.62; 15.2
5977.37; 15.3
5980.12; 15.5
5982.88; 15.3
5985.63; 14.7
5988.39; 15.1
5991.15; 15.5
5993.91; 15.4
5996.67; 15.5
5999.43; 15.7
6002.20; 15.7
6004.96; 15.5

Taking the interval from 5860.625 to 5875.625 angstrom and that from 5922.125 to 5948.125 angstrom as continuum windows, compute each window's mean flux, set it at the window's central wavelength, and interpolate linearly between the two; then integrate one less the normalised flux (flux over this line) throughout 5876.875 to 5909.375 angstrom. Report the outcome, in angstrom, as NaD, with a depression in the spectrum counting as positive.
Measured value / 0.8 angstrom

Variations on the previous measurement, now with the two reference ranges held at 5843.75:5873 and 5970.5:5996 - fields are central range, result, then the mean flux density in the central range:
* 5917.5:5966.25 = -0.9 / 15.7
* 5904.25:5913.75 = -0.2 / 15.9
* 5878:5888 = -0.1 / 15.8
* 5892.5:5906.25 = 0.5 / 15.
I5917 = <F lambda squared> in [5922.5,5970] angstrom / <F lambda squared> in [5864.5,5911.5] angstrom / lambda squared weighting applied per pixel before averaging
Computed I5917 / 1.0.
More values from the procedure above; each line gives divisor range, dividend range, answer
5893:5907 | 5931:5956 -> 1.05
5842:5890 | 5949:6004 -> 1.02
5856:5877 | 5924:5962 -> 1.02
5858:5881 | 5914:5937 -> 1.02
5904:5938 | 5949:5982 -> 1.00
